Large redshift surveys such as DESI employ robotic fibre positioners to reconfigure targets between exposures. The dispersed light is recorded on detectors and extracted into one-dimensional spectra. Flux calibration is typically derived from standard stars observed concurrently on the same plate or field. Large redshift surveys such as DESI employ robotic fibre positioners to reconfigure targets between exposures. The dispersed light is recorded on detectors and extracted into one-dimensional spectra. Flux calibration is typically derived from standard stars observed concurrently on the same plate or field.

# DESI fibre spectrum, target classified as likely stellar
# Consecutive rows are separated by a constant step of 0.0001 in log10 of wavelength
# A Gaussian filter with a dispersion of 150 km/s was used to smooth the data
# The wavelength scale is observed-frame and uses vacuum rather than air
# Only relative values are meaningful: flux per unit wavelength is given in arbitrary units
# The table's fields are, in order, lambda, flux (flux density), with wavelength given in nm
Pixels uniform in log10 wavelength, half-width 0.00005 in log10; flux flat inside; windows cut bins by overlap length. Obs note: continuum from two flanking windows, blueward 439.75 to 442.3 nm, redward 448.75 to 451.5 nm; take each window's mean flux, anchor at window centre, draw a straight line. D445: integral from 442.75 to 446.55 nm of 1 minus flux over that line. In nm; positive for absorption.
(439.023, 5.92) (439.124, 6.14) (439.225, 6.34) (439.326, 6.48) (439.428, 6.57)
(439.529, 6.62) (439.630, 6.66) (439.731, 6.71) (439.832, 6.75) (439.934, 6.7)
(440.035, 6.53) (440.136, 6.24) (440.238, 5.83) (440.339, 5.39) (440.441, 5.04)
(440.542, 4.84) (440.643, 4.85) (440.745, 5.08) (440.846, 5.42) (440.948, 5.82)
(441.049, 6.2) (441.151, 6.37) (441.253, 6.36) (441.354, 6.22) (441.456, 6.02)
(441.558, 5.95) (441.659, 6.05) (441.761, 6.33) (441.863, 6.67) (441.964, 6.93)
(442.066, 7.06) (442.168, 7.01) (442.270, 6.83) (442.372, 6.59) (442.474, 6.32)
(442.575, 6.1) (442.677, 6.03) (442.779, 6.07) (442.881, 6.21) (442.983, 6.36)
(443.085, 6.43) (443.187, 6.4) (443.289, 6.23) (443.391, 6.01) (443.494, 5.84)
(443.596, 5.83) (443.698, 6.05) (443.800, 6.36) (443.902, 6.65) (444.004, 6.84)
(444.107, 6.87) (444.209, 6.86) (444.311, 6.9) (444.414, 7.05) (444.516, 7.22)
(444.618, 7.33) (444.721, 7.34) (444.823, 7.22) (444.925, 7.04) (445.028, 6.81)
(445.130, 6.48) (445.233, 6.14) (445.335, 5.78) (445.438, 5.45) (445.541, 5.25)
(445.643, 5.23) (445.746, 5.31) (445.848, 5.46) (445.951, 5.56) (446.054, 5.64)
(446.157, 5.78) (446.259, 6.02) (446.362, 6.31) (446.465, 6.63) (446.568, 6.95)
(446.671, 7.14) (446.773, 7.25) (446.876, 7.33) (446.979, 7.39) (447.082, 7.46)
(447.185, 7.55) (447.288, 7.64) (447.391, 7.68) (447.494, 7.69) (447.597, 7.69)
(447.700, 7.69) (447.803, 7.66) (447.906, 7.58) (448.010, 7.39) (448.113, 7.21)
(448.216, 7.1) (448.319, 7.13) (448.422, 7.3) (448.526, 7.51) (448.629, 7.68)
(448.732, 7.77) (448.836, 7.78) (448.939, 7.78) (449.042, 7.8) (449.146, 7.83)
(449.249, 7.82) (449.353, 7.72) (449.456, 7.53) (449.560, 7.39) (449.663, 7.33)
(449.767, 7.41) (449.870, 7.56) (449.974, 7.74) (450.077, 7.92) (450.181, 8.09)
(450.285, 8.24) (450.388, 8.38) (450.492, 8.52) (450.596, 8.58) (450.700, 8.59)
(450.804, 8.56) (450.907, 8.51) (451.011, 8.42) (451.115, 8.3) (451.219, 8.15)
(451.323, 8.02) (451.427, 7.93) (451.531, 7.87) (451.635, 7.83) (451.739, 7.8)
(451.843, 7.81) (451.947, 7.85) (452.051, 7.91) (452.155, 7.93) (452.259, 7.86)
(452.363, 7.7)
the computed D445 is 0.30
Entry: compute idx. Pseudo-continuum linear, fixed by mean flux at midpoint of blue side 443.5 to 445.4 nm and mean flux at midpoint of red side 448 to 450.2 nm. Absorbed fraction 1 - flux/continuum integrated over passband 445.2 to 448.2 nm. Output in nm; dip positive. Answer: 0.18 nm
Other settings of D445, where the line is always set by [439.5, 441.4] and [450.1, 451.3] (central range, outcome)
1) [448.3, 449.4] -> 0.04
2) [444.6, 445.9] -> 0.16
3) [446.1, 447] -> 0.08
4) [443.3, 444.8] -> 0.04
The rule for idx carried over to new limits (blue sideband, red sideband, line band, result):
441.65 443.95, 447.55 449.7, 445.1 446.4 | 0.236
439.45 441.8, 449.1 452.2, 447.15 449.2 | -0.021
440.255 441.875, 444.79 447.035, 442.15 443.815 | -0.081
